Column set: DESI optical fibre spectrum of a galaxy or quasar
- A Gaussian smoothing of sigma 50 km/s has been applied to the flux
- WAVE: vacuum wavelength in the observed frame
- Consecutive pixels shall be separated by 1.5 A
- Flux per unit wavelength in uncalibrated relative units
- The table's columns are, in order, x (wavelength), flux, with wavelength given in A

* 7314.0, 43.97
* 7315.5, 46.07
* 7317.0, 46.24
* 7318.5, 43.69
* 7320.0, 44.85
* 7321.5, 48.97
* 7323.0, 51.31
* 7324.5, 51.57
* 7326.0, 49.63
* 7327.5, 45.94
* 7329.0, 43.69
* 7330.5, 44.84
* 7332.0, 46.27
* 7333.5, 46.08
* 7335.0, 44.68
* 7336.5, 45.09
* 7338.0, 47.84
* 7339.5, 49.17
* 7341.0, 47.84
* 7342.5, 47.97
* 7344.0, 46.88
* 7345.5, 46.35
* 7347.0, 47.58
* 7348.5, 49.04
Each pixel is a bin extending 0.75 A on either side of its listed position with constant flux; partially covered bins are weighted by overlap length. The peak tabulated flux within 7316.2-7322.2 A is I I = 48.97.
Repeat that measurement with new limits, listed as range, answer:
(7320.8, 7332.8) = 51.57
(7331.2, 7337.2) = 46.27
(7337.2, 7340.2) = 49.17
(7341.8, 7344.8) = 47.97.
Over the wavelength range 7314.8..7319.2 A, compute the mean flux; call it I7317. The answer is 45.3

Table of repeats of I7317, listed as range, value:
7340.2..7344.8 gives 47.6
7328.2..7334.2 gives 45.2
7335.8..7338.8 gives 46.5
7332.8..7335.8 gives 45.4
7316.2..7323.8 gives 47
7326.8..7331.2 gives 44.8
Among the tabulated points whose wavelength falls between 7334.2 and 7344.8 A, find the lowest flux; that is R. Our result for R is 44.68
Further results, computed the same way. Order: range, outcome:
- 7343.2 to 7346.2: 46.35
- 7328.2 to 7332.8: 43.69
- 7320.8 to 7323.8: 48.97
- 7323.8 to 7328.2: 45.94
